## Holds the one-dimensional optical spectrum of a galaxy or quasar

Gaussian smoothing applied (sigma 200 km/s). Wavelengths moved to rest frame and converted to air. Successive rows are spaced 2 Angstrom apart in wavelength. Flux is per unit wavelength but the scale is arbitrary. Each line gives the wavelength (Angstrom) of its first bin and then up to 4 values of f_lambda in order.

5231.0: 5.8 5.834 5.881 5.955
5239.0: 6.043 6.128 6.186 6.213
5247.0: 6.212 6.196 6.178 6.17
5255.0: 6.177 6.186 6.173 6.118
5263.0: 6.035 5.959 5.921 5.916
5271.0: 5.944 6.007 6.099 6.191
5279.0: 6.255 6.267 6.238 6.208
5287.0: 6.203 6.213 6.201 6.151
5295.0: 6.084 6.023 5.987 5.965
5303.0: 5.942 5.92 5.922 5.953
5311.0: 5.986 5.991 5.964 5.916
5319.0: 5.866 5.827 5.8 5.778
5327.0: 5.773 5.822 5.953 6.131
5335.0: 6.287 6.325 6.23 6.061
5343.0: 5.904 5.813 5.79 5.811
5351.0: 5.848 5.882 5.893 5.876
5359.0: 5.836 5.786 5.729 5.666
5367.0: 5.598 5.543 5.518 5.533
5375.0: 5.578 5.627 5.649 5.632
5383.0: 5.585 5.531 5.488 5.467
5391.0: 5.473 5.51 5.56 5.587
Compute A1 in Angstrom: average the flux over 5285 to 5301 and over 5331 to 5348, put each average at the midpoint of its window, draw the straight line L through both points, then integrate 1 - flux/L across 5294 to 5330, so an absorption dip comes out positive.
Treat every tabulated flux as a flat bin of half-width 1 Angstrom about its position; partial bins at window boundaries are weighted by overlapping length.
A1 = 1.0 Angstrom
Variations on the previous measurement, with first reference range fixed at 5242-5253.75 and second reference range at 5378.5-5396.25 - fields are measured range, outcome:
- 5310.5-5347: -0.9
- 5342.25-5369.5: -0.5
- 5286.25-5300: -0.3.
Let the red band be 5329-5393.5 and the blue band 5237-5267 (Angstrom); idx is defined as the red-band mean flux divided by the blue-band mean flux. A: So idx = 0.94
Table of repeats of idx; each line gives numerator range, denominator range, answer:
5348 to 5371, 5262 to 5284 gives 0.95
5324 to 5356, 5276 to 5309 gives 0.98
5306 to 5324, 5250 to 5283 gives 0.97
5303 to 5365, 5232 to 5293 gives 0.97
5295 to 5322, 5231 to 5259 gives 0.98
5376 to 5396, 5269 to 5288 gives 0.90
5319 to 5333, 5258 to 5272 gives 0.97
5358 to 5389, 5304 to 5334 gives 0.95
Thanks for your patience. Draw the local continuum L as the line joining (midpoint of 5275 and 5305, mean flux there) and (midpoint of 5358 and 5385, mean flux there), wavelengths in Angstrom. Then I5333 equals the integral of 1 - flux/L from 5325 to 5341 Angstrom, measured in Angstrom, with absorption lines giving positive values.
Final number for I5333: -0.51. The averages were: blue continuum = 6.13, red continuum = 5.63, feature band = 6.06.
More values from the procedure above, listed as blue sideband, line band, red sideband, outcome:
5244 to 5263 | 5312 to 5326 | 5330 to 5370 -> 0.3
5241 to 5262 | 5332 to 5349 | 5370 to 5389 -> -0.9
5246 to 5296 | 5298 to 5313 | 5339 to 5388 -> 0.1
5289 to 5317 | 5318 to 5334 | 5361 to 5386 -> 0.0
